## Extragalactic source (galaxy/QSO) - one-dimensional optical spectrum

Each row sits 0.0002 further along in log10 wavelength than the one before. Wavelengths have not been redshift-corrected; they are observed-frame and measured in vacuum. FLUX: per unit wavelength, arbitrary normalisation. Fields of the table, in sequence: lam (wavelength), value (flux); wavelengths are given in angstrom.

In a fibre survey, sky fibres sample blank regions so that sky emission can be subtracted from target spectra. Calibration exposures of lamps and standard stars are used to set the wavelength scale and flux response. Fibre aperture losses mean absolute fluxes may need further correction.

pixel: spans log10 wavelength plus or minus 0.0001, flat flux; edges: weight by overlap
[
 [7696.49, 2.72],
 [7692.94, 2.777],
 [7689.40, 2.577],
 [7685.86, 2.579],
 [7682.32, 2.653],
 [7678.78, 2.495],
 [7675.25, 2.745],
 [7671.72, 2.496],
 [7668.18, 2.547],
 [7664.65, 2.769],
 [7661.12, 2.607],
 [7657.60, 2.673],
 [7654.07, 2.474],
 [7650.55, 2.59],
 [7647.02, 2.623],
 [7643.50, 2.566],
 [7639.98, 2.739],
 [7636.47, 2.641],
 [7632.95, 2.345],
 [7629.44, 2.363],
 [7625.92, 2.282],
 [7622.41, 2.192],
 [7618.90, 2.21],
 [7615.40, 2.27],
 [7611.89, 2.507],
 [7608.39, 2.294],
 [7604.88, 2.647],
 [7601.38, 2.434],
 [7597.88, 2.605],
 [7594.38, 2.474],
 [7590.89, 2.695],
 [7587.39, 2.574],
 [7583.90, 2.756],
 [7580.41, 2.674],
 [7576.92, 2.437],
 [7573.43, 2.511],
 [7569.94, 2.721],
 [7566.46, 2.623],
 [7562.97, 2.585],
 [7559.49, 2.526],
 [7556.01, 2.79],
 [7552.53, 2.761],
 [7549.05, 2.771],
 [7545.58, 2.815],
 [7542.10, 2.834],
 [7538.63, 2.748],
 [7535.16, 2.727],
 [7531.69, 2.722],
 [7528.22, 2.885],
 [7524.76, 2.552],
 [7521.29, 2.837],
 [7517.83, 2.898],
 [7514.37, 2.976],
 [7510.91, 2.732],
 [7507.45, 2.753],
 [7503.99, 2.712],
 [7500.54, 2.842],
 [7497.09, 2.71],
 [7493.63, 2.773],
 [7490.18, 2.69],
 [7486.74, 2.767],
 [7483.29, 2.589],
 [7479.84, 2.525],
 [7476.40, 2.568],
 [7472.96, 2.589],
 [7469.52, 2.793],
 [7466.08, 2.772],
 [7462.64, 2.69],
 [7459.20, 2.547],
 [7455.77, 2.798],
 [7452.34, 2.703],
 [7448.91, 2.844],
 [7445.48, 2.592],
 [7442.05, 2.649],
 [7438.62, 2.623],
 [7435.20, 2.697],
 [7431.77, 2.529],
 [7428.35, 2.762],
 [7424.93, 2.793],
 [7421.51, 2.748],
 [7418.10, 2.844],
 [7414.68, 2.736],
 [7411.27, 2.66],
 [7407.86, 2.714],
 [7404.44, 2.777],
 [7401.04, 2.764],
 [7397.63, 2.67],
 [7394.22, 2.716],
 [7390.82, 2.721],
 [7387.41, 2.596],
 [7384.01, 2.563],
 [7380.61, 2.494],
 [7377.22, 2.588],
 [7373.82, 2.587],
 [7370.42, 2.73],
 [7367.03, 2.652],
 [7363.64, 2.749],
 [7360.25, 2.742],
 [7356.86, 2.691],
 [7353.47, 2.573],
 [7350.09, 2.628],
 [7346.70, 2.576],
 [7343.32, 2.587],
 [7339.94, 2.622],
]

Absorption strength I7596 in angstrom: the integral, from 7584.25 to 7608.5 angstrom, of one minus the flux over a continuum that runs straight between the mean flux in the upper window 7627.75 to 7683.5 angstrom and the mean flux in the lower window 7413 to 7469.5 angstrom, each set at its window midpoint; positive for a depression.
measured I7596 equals 0.53 angstrom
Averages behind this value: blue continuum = 2.71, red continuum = 2.58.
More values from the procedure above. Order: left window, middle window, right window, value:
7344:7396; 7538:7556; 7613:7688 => -1.6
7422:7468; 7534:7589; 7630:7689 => -0.8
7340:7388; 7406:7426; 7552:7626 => -1.1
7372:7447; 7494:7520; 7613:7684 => -1.9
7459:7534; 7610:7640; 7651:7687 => 3.0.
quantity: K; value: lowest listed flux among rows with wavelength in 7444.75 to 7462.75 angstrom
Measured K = 2.547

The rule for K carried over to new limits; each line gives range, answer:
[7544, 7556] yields 2.761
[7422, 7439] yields 2.529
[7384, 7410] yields 2.563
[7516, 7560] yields 2.526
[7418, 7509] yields 2.525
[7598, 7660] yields 2.192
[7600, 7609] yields 2.294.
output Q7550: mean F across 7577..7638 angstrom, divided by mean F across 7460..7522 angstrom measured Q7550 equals 0.9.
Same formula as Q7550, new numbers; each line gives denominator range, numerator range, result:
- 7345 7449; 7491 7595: 1.02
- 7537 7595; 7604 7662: 0.92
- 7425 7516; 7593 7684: 0.93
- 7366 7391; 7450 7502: 1.03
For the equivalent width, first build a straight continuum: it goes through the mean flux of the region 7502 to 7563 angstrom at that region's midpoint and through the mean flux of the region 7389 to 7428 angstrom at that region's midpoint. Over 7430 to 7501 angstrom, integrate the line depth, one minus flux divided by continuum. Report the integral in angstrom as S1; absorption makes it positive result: 1.9 angstrom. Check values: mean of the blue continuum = 2.74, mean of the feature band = 2.68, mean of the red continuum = 2.76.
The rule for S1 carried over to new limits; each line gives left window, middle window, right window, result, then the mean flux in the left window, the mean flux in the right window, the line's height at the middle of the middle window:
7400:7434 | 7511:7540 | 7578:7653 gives -2.1 angstrom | 2.73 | 2.5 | 2.6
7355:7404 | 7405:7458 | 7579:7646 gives -1.8 angstrom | 2.66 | 2.49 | 2.63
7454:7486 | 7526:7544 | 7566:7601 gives -1.1 angstrom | 2.66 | 2.6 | 2.62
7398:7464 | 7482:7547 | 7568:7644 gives -4.0 angstrom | 2.71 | 2.5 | 2.61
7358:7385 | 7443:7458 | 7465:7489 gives -0.4 angstrom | 2.64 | 2.66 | 2.65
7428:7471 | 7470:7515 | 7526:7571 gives 0.0 angstrom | 2.69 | 2.73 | 2.71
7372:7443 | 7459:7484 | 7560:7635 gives -0.3 angstrom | 2.68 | 2.49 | 2.61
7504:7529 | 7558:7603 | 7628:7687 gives 1.9 angstrom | 2.8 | 2.58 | 2.7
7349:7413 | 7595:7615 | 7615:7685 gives 0.5 angstrom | 2.66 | 2.52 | 2.54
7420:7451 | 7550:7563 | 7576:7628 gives -0.8 angstrom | 2.69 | 2.47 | 2.53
